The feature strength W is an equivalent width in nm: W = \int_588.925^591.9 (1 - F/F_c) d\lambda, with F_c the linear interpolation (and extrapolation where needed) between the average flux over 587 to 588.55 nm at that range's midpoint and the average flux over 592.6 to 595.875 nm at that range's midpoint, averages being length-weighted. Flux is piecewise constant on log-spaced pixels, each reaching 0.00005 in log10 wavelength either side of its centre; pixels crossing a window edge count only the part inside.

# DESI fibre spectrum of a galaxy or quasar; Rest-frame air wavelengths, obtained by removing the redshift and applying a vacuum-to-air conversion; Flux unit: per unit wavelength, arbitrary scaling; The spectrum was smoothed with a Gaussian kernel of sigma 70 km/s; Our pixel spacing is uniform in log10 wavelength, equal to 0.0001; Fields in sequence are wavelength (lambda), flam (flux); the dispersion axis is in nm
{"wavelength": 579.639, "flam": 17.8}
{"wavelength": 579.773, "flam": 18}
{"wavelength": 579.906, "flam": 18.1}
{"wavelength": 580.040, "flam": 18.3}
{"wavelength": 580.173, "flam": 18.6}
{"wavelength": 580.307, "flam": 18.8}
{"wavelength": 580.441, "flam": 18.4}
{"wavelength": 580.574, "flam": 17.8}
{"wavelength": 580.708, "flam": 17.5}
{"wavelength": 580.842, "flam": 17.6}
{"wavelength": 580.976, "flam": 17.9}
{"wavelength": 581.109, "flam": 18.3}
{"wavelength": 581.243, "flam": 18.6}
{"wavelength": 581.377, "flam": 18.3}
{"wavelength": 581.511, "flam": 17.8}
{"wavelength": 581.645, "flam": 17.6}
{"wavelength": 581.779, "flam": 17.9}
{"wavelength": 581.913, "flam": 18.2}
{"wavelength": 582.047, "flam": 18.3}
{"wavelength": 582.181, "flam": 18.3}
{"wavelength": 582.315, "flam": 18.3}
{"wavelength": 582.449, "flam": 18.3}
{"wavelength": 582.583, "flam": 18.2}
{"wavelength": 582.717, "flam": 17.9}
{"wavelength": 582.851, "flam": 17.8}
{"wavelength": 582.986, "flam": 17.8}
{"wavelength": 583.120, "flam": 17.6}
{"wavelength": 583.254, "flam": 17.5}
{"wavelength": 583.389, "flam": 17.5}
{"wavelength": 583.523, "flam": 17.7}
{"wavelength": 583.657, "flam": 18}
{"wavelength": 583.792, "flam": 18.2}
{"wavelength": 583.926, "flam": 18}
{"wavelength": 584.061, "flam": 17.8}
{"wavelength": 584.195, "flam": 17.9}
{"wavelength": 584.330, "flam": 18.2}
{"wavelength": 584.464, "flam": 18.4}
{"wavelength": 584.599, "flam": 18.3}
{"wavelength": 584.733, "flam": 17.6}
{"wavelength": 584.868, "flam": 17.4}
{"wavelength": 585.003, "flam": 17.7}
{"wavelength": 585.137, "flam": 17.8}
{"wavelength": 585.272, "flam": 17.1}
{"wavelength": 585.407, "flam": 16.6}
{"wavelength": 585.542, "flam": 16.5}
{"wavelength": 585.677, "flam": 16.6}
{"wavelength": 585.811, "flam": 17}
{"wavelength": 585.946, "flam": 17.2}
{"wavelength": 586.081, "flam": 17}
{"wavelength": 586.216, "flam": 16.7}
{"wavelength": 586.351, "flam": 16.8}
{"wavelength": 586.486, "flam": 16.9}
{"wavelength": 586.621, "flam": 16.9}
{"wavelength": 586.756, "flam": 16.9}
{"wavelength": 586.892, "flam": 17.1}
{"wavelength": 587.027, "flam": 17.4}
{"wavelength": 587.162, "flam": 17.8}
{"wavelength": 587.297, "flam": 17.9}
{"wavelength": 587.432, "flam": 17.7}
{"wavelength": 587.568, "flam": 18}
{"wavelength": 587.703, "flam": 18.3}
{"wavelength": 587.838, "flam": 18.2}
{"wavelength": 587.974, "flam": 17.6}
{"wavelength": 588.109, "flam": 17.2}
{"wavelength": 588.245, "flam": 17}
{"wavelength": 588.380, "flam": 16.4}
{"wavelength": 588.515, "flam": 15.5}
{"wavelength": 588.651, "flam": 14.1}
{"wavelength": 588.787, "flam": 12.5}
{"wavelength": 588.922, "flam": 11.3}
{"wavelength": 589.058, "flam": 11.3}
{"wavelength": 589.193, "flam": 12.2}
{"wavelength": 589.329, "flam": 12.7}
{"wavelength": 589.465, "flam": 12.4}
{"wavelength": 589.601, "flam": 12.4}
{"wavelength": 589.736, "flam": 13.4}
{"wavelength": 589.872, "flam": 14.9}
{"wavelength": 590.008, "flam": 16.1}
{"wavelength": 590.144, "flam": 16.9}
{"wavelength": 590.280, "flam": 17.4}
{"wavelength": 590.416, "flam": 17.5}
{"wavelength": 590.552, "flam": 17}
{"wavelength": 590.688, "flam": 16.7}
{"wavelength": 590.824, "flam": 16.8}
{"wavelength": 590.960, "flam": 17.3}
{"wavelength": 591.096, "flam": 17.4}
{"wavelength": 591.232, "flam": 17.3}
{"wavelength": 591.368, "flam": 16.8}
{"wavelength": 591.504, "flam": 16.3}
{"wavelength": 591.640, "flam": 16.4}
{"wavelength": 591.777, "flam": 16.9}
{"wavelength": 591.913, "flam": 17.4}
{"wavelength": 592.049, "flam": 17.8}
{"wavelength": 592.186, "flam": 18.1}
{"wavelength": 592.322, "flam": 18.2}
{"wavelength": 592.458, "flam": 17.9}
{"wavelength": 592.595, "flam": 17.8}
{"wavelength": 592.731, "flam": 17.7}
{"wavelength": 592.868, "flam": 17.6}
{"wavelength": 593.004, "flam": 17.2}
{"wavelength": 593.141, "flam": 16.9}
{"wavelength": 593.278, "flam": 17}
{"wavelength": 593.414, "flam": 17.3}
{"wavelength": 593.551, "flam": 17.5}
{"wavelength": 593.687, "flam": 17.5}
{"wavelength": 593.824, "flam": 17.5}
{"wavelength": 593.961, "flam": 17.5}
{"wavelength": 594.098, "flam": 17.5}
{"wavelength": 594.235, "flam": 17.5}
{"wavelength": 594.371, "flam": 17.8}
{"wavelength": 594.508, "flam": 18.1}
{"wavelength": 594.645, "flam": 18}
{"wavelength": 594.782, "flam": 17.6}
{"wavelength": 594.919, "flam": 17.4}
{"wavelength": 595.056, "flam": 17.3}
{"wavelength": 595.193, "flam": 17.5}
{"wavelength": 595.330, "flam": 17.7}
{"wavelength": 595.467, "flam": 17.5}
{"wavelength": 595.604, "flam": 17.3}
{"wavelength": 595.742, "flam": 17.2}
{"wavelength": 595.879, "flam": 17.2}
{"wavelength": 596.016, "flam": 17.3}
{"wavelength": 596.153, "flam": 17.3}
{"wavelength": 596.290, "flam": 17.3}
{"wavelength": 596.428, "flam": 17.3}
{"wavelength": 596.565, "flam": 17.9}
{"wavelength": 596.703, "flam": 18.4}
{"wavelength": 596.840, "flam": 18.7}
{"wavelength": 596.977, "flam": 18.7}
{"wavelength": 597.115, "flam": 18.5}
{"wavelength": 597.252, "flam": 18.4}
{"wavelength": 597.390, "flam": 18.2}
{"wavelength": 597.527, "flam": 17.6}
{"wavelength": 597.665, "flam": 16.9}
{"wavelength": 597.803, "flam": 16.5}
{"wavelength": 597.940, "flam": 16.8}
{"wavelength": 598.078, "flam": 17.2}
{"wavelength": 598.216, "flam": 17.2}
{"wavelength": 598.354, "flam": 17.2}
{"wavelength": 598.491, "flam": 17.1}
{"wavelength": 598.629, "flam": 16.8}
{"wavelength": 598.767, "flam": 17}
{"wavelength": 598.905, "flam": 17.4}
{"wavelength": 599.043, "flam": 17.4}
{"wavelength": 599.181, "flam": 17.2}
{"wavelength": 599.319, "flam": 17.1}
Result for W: 0.34 nm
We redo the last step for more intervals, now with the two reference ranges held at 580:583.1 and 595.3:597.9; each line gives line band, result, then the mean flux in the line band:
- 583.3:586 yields 0.07 nm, 17.6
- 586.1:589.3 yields 0.32 nm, 16.1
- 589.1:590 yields 0.24 nm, 13.2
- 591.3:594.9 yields 0.06 nm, 17.5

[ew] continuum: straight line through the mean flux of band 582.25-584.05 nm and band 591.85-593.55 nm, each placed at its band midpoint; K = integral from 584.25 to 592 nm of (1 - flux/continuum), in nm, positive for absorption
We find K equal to 0.58 nm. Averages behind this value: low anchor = 17.9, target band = 16.4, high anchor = 17.6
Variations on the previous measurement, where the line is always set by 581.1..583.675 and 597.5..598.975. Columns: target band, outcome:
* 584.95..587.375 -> 0.090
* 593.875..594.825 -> -0.024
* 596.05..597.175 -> -0.056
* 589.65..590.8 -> 0.087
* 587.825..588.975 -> 0.142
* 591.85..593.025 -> -0.026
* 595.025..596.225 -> -0.012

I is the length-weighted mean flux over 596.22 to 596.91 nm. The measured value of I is 17.9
